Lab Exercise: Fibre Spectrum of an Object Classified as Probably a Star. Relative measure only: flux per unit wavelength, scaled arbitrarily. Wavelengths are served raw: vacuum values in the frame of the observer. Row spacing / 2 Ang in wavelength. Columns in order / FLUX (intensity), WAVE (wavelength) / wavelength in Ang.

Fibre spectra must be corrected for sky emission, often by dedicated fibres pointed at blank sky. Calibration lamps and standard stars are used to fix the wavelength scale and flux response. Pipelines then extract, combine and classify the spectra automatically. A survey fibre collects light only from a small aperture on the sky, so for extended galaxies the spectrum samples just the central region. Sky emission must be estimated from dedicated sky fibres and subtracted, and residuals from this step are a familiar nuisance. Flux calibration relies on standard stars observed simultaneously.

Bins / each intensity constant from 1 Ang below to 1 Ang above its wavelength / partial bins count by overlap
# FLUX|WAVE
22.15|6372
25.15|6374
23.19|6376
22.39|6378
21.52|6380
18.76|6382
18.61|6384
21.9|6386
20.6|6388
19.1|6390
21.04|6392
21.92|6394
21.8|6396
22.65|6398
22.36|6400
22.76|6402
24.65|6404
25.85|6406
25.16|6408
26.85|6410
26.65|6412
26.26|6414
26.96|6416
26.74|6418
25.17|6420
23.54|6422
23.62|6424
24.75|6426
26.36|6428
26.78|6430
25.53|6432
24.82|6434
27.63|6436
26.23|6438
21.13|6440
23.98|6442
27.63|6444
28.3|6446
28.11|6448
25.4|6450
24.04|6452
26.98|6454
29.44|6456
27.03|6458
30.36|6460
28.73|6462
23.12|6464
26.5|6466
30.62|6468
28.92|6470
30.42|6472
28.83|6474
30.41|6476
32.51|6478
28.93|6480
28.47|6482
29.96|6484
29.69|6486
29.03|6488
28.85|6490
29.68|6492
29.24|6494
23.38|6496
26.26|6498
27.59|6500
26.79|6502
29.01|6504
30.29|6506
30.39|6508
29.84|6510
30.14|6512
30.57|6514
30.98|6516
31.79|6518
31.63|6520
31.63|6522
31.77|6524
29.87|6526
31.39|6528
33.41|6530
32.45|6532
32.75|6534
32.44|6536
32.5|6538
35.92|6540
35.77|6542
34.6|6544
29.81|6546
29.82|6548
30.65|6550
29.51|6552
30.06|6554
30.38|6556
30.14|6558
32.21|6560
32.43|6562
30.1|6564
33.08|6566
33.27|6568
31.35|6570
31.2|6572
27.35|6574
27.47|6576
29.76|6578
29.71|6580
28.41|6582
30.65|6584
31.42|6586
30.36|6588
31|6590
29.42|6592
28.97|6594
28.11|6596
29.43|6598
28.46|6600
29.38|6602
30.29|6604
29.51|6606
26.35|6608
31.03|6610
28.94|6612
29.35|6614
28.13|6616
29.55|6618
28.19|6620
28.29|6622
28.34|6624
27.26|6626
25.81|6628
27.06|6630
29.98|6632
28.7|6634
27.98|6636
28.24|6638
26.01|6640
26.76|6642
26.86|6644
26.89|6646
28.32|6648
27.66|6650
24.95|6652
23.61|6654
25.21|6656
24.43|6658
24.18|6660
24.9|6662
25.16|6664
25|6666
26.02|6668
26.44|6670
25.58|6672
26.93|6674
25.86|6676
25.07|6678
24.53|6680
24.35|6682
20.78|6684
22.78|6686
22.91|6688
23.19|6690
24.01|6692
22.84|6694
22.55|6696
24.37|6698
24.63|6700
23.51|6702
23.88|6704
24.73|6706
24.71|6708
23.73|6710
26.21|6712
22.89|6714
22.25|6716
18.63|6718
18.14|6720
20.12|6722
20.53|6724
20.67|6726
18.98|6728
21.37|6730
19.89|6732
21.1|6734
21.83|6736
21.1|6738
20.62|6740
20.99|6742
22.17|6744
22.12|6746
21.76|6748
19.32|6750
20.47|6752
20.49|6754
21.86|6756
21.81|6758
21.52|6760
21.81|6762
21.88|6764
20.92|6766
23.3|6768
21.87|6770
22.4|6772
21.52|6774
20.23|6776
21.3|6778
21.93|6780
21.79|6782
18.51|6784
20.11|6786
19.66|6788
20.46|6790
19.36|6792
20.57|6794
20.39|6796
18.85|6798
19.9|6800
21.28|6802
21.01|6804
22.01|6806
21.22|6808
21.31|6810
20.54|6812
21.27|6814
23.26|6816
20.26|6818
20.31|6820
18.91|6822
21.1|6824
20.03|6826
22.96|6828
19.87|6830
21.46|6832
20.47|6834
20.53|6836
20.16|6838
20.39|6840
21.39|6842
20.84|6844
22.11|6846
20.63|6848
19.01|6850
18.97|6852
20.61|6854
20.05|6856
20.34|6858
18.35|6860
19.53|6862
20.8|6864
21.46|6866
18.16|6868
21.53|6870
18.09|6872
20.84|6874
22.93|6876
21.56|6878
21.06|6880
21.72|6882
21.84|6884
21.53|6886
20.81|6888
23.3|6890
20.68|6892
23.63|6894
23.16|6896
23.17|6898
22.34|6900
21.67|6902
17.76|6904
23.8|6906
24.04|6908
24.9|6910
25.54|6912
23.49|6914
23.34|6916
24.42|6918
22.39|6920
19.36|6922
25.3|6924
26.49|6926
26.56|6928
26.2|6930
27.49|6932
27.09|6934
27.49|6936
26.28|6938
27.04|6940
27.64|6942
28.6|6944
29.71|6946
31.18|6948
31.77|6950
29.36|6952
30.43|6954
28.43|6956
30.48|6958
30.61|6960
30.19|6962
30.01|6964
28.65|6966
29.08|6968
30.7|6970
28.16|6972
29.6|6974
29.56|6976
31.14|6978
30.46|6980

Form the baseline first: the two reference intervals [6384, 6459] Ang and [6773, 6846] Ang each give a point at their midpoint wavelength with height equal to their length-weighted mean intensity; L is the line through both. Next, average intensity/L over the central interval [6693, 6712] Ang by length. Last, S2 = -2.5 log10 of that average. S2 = -0.103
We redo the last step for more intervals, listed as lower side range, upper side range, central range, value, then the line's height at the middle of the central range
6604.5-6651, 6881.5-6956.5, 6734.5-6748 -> 0.24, 26.9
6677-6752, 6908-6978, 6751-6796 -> 0.12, 23.6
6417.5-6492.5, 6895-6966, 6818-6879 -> 0.28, 26.4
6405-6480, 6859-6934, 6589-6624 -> -0.15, 25.3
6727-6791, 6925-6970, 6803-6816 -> 0.09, 23.1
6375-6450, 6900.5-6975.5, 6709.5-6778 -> 0.21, 25.9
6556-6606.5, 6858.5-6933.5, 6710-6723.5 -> 0.24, 26.8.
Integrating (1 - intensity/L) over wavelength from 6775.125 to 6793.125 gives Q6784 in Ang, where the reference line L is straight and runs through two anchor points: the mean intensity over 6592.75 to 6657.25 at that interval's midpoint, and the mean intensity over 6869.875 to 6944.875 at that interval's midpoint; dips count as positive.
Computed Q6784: 3.60 Ang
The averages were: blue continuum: 27.9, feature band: 20.4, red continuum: 23.6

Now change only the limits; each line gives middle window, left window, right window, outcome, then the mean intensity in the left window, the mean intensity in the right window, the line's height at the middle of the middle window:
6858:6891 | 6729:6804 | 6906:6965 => 5.36 Ang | 21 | 27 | 24.9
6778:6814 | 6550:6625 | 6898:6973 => 9.47 Ang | 29.8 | 26.7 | 27.9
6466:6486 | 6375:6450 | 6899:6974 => -4.33 Ang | 24.1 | 26.7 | 24.4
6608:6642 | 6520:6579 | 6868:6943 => 1.79 Ang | 31.5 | 23.3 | 29.8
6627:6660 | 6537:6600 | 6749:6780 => 0.59 Ang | 30.8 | 21.4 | 27.2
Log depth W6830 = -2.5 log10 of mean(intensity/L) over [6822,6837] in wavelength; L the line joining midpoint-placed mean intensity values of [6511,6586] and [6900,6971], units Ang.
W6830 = 0.32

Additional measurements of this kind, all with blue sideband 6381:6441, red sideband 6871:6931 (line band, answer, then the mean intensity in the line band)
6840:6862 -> 0.13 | 20.2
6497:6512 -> -0.21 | 28.7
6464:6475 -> -0.20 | 28.5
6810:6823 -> 0.11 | 20.8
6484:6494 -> -0.23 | 29.4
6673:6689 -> -0.04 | 24.2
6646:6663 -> -0.10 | 25.5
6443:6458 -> -0.14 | 27.1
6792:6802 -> 0.15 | 20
